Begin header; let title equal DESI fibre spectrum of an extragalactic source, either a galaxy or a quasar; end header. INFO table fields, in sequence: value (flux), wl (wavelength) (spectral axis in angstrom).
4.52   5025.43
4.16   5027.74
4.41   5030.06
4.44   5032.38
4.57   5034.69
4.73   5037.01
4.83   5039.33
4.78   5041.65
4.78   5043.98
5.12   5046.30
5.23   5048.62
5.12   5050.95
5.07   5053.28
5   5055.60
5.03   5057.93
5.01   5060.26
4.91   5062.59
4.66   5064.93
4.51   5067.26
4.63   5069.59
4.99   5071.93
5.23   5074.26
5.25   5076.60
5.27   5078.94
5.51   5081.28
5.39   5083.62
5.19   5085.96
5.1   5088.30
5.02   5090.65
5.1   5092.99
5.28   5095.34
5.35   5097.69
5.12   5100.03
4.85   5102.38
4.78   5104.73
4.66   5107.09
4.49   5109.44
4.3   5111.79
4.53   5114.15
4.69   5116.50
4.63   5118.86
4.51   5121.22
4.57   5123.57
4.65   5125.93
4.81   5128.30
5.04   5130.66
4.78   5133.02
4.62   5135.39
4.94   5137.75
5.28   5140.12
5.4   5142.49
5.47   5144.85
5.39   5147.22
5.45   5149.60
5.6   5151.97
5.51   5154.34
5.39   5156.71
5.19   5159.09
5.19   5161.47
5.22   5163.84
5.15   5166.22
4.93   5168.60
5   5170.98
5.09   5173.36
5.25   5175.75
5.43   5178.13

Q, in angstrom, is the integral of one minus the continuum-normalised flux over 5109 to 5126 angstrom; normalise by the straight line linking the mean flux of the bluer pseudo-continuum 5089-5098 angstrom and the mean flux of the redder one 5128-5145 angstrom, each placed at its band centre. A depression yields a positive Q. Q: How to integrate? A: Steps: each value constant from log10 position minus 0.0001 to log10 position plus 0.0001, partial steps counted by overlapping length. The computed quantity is 1.8 angstrom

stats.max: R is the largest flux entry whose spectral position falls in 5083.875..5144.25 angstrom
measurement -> 5.4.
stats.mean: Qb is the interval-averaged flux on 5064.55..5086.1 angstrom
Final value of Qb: 5.07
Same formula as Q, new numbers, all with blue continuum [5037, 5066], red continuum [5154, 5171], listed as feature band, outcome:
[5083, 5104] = -0.4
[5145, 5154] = -0.5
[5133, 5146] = 0.1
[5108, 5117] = 1.1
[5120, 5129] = 0.9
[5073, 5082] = -0.5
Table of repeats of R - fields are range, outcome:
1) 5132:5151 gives 5.47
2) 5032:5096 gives 5.51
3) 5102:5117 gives 4.85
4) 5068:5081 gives 5.27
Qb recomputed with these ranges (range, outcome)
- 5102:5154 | 4.89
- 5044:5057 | 5.08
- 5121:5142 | 4.83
